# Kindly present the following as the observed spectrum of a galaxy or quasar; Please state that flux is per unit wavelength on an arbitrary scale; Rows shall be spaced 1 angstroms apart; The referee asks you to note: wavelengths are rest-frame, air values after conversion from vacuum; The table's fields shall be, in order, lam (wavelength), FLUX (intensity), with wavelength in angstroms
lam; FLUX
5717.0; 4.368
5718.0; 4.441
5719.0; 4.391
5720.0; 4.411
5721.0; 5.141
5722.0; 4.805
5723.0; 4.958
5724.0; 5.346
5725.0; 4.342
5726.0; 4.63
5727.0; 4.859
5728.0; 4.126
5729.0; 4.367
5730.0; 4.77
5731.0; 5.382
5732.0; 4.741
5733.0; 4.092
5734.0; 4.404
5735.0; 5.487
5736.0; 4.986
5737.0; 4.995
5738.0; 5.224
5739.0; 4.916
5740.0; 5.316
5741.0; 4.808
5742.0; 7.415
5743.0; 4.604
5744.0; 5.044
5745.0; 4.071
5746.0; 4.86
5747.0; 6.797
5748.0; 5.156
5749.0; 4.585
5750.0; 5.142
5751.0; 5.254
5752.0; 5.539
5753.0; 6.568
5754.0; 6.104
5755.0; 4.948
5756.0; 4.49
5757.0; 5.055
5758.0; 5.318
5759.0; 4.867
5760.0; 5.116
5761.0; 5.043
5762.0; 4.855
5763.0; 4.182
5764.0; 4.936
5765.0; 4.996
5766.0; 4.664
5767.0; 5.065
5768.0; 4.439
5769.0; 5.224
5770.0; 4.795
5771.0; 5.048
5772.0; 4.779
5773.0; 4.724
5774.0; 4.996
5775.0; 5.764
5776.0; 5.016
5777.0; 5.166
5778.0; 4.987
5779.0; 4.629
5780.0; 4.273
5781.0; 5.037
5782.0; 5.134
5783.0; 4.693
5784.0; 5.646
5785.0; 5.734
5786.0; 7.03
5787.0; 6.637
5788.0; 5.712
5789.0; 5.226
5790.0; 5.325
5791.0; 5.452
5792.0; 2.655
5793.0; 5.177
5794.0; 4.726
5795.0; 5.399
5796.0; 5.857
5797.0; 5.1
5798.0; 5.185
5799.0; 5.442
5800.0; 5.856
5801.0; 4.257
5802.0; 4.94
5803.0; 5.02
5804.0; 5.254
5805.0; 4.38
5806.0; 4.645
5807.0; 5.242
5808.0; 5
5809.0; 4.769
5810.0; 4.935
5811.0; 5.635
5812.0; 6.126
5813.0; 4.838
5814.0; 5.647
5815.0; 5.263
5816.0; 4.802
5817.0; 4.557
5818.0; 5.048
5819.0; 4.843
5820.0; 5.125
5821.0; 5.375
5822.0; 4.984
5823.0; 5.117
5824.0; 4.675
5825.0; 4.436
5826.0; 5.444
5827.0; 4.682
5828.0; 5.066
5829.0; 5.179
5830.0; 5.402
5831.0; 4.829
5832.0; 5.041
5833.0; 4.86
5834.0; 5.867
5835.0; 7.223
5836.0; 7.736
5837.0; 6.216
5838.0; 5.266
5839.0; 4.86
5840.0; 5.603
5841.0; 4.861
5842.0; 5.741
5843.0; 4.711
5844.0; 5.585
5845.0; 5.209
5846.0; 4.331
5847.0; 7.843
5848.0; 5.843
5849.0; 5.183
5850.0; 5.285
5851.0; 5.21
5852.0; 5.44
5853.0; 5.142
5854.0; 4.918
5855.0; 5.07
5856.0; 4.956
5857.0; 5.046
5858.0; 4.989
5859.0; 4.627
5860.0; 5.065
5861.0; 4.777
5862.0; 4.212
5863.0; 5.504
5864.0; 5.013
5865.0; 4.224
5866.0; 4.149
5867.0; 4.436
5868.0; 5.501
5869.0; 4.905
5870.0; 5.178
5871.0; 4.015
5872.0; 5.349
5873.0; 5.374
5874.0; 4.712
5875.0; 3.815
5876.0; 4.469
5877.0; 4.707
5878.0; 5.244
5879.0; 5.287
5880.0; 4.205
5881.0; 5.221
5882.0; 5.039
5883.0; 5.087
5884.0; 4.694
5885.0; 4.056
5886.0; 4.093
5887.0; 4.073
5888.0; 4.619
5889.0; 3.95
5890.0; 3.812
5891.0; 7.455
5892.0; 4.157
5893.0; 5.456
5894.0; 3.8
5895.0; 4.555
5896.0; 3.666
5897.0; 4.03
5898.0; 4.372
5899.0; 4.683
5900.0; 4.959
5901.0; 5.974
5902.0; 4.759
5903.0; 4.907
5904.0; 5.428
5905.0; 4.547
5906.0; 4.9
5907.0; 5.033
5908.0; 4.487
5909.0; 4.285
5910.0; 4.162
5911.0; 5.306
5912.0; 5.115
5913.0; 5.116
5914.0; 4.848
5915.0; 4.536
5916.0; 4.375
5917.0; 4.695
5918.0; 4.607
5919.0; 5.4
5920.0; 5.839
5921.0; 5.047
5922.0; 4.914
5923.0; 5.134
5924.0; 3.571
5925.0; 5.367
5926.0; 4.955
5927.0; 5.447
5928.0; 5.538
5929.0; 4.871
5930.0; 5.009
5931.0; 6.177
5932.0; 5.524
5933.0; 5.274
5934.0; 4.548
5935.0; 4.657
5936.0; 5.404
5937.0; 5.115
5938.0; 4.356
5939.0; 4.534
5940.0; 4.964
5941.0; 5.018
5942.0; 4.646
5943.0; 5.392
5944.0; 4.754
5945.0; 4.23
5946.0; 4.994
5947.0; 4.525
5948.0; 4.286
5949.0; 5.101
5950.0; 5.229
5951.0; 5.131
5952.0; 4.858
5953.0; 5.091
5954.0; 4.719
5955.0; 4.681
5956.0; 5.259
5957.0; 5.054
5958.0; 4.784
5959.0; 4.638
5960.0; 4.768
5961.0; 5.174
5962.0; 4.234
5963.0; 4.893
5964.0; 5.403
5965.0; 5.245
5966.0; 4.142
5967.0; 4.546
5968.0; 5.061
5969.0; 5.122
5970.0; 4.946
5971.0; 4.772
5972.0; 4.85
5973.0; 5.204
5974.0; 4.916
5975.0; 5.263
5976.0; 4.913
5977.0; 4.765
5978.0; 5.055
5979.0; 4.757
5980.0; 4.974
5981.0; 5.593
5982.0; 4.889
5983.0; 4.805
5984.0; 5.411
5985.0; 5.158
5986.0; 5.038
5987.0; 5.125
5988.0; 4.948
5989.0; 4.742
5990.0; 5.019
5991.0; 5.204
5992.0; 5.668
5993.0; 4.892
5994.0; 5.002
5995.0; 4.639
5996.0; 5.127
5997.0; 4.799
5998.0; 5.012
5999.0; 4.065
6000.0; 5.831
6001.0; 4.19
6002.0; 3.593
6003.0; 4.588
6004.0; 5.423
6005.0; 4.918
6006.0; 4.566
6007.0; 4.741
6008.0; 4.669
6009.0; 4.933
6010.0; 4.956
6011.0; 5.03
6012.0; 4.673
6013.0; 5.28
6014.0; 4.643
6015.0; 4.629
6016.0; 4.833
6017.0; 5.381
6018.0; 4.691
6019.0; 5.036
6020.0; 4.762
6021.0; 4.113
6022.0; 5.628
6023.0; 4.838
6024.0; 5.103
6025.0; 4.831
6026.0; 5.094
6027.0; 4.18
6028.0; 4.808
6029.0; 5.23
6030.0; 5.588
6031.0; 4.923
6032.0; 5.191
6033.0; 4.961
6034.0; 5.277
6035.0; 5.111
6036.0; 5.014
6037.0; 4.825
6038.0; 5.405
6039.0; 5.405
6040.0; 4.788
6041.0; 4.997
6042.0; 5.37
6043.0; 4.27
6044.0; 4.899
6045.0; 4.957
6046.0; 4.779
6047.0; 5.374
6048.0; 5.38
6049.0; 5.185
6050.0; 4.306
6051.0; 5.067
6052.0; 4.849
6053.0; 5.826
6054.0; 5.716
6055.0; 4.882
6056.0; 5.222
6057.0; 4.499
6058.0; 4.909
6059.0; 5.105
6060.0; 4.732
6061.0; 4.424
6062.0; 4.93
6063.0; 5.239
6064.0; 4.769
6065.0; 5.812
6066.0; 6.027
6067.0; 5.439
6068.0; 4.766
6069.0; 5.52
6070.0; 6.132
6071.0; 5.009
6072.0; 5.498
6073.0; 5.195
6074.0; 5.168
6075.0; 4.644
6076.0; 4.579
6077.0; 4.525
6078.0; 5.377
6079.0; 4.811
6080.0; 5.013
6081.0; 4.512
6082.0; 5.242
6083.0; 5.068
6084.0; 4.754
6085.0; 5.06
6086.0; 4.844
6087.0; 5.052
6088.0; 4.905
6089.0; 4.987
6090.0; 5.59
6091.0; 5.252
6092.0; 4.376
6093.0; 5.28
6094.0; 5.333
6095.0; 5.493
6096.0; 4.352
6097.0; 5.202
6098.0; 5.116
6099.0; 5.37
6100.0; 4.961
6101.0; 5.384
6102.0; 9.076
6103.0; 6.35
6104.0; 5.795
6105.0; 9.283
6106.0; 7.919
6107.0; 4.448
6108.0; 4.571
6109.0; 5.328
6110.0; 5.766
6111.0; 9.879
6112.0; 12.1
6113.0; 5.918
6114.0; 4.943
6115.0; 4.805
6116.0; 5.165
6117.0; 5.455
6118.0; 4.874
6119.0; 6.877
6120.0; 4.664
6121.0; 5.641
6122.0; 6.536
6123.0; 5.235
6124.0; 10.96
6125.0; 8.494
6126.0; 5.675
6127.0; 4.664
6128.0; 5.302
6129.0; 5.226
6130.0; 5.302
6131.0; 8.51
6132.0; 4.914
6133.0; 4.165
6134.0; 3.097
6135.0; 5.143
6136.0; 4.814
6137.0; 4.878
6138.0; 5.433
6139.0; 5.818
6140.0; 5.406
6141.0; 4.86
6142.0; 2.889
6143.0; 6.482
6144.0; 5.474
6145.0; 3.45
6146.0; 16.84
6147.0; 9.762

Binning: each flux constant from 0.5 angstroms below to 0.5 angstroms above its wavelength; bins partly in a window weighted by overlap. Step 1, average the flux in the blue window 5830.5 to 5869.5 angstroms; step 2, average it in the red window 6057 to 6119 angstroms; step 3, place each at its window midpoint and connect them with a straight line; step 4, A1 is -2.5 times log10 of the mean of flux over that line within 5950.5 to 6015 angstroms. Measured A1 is 0.103 mag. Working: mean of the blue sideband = 5.26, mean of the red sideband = 5.5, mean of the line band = 4.91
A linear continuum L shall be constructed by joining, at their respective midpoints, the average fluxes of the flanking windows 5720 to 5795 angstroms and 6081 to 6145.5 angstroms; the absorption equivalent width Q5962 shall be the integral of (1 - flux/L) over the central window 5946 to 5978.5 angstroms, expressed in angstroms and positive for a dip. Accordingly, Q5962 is 3.1 angstroms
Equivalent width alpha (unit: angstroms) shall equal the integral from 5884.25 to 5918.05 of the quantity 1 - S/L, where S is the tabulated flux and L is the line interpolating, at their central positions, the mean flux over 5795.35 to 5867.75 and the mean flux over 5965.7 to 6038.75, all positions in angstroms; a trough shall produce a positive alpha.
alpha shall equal 2.7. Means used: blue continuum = 5.18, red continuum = 4.93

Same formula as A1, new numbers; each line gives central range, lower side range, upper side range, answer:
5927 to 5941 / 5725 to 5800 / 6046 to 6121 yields 0.041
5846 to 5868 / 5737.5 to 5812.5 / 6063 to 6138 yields 0.038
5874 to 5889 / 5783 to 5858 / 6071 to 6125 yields 0.170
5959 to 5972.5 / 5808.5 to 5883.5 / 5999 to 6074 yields 0.044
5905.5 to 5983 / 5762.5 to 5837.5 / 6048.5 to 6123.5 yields 0.084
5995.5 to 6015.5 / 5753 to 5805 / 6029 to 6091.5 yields 0.067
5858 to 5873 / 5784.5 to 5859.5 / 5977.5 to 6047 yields 0.083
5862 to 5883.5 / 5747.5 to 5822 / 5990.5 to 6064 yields 0.052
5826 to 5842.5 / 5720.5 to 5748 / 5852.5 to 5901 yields -0.151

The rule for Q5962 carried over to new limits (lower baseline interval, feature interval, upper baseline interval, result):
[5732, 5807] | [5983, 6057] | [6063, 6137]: 7.2 angstroms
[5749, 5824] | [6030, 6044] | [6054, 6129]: 1.1 angstroms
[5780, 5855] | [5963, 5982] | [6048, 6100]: 0.7 angstroms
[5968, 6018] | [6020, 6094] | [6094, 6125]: 8.0 angstroms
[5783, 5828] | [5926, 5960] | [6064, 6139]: 2.6 angstroms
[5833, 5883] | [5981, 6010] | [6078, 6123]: 3.0 angstroms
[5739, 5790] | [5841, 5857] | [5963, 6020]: -0.8 angstroms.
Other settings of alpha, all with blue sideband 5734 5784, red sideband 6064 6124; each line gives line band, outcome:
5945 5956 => 1.1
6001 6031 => 3.6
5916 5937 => 1.1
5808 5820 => 0.1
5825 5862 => -0.8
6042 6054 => 1.1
